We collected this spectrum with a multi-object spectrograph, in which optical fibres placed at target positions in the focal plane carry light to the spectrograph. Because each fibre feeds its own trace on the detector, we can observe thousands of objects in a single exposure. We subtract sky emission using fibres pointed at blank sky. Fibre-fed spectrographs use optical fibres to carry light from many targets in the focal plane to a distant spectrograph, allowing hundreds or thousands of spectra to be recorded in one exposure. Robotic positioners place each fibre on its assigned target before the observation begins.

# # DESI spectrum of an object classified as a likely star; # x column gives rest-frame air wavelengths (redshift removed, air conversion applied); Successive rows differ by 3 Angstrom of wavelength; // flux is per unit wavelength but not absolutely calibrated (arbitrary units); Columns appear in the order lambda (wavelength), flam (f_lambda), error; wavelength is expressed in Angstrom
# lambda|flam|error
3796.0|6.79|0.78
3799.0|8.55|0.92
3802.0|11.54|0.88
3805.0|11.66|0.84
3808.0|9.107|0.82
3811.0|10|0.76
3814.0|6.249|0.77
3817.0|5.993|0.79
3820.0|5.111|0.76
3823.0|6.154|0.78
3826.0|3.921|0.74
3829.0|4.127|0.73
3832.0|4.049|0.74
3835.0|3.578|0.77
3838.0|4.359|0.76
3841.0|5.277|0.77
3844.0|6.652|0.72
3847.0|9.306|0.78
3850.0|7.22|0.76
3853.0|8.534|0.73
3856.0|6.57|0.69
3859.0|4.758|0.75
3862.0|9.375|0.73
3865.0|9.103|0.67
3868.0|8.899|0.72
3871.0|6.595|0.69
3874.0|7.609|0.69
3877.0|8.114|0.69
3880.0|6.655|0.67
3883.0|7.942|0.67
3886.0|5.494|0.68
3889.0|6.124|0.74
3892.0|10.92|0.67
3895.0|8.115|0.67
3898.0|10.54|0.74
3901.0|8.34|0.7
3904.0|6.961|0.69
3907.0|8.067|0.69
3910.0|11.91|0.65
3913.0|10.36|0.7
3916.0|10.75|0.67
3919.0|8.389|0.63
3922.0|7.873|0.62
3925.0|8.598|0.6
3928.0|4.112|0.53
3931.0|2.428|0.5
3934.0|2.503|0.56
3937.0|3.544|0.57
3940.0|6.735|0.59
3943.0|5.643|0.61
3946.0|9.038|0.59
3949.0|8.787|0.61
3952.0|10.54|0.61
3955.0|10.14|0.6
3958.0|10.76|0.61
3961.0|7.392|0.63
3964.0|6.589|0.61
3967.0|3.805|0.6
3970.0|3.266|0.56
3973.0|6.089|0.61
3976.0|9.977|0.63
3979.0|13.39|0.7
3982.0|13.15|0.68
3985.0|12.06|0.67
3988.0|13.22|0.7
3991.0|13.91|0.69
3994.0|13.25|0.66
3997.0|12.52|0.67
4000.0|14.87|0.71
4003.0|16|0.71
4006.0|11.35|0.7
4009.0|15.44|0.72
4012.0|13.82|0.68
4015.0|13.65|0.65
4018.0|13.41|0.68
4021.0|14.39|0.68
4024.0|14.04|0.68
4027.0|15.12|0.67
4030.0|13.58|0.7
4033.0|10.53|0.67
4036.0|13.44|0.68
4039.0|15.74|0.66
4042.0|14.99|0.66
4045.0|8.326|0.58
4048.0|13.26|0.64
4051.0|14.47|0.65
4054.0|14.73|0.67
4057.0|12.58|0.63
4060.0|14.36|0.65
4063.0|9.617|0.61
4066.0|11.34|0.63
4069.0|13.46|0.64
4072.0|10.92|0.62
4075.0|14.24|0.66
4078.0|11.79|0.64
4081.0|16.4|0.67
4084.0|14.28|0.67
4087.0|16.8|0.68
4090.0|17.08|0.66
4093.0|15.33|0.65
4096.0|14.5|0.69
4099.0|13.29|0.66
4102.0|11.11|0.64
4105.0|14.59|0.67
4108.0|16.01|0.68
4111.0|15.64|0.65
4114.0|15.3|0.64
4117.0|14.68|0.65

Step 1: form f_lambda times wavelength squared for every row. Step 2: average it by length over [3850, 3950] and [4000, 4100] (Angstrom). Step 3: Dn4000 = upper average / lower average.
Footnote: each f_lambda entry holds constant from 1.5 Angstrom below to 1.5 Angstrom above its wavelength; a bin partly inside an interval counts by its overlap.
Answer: 2.0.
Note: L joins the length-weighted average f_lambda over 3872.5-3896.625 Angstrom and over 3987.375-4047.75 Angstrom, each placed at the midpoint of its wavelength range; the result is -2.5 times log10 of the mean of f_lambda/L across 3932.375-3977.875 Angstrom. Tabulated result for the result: 0.468 mag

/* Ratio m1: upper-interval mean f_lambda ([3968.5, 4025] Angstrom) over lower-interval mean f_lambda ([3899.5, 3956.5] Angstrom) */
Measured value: 1.6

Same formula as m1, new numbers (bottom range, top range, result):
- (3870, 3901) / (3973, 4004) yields 1.63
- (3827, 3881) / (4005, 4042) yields 2.06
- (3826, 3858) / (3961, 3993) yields 1.62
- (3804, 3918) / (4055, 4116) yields 1.87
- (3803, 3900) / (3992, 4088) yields 1.89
